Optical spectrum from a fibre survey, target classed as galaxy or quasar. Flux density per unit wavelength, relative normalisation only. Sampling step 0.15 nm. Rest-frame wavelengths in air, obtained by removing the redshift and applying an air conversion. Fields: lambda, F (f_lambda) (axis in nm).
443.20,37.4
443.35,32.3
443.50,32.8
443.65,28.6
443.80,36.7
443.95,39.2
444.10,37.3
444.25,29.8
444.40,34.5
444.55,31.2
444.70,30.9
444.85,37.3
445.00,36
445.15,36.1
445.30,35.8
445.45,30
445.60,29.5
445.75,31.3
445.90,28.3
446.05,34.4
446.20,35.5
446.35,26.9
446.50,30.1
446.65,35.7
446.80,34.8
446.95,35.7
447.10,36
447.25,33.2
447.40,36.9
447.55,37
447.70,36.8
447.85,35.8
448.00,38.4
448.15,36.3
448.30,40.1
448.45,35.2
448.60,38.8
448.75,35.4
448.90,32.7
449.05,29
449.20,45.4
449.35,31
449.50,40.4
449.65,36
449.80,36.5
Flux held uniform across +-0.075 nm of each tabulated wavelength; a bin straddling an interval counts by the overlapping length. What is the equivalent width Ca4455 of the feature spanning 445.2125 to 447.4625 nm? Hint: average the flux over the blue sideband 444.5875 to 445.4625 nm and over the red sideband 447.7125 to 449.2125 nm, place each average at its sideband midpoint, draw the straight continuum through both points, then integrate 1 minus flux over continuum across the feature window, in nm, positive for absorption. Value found 0.15 nm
